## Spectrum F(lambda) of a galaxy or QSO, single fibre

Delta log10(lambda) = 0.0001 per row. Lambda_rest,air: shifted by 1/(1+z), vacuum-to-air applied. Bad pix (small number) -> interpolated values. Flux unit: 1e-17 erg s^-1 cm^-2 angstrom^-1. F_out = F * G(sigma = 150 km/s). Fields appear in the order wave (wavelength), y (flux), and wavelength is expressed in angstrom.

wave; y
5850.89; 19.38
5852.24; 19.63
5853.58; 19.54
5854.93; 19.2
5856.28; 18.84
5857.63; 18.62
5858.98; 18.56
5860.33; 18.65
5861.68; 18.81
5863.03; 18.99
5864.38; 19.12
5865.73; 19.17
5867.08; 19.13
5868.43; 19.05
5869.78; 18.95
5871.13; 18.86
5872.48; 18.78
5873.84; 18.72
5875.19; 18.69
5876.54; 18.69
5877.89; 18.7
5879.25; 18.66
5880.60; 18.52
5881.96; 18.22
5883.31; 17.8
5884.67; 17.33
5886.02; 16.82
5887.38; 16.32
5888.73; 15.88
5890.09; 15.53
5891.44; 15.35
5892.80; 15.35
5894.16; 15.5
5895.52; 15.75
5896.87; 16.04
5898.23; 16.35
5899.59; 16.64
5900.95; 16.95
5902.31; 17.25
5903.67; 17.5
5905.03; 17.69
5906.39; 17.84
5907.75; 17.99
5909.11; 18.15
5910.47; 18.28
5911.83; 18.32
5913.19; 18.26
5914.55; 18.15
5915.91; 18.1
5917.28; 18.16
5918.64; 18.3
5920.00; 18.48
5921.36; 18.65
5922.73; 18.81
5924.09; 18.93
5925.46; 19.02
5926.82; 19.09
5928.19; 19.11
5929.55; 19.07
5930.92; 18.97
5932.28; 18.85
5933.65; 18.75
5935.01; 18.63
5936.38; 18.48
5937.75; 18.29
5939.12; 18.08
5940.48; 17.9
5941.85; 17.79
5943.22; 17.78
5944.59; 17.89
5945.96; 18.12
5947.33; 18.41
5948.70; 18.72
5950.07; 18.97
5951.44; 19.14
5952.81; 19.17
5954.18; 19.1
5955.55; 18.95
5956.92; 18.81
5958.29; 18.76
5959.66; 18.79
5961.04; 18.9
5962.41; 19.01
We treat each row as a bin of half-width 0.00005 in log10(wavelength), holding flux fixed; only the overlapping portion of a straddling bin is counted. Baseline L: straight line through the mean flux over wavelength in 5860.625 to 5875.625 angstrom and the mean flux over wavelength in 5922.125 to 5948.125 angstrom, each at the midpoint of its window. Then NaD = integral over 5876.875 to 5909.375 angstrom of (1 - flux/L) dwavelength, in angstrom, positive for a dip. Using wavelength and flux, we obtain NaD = 3.1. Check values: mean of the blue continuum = 18.9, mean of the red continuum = 18.5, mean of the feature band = 17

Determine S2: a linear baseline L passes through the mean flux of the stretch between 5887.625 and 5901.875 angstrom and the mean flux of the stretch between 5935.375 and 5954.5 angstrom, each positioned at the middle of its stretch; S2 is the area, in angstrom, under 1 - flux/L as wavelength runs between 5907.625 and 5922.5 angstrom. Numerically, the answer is -1.2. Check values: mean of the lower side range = 16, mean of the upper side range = 18.4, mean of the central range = 18.3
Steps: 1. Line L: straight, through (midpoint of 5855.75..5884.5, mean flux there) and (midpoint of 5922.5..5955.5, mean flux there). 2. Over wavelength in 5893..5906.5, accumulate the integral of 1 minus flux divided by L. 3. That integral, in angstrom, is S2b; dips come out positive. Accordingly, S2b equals 1.46 angstrom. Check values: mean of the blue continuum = 18.7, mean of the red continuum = 18.6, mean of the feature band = 16.6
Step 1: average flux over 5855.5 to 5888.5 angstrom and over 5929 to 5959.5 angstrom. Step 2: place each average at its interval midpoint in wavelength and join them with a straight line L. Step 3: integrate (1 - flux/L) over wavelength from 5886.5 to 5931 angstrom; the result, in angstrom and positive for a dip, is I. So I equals 2.3 angstrom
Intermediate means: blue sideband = 18.5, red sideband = 18.6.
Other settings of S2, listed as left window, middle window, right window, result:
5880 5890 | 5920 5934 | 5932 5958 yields -0.62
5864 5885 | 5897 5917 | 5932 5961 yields 1.04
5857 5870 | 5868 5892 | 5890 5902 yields -0.52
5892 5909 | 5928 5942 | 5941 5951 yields -0.52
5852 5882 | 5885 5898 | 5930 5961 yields 2.00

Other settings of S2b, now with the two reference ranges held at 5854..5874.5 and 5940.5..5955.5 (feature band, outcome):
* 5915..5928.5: -0.02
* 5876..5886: 0.34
